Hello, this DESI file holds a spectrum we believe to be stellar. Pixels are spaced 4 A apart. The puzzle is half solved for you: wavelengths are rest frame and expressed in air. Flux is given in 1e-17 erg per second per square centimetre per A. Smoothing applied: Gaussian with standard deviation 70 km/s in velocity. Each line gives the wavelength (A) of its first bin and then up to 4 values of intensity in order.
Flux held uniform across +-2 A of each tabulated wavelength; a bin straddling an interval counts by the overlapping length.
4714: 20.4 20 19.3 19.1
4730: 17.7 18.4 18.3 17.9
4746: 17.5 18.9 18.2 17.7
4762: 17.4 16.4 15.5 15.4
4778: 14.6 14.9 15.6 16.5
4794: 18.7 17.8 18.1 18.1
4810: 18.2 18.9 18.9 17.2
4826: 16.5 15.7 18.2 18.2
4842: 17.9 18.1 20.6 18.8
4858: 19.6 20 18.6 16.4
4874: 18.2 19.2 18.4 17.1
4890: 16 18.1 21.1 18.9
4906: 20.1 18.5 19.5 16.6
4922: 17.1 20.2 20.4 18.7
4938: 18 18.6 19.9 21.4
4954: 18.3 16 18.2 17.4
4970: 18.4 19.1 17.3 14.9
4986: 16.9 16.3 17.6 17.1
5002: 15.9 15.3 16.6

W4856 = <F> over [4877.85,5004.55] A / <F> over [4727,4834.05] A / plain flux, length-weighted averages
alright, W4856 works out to 1.05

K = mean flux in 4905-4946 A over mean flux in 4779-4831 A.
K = 1.09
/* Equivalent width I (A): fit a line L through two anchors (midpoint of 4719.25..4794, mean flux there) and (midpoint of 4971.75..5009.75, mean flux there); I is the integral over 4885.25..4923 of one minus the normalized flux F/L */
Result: -3.3 A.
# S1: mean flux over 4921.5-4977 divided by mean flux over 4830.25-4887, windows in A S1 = 1.01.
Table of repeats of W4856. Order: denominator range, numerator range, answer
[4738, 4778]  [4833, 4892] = 1.07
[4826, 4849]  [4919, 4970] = 1.06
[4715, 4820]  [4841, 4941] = 1.06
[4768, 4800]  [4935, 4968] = 1.15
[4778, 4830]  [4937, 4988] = 1.04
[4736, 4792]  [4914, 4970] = 1.11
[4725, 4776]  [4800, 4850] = 1.02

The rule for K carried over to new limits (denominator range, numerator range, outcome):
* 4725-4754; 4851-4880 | 1.03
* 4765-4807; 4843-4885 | 1.14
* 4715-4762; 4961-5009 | 0.92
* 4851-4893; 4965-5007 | 0.93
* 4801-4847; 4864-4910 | 1.03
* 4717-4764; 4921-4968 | 1.02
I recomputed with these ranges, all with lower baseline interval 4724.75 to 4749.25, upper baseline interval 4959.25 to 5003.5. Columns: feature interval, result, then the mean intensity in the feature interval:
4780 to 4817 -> 0.93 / 17.5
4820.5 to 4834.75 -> 0.82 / 16.8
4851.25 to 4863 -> -1.21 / 19.5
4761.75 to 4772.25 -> 1.04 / 16.2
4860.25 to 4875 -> -0.53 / 18.3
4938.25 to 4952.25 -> -1.91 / 19.7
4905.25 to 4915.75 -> -1.09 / 19.3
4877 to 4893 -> -0.03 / 17.6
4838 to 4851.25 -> -0.70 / 18.7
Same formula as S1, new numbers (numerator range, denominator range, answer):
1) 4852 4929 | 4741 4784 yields 1.11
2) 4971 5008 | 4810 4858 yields 0.92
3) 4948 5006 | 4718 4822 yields 0.99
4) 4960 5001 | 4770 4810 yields 1.04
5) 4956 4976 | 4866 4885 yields 0.99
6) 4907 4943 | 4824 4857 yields 1.03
